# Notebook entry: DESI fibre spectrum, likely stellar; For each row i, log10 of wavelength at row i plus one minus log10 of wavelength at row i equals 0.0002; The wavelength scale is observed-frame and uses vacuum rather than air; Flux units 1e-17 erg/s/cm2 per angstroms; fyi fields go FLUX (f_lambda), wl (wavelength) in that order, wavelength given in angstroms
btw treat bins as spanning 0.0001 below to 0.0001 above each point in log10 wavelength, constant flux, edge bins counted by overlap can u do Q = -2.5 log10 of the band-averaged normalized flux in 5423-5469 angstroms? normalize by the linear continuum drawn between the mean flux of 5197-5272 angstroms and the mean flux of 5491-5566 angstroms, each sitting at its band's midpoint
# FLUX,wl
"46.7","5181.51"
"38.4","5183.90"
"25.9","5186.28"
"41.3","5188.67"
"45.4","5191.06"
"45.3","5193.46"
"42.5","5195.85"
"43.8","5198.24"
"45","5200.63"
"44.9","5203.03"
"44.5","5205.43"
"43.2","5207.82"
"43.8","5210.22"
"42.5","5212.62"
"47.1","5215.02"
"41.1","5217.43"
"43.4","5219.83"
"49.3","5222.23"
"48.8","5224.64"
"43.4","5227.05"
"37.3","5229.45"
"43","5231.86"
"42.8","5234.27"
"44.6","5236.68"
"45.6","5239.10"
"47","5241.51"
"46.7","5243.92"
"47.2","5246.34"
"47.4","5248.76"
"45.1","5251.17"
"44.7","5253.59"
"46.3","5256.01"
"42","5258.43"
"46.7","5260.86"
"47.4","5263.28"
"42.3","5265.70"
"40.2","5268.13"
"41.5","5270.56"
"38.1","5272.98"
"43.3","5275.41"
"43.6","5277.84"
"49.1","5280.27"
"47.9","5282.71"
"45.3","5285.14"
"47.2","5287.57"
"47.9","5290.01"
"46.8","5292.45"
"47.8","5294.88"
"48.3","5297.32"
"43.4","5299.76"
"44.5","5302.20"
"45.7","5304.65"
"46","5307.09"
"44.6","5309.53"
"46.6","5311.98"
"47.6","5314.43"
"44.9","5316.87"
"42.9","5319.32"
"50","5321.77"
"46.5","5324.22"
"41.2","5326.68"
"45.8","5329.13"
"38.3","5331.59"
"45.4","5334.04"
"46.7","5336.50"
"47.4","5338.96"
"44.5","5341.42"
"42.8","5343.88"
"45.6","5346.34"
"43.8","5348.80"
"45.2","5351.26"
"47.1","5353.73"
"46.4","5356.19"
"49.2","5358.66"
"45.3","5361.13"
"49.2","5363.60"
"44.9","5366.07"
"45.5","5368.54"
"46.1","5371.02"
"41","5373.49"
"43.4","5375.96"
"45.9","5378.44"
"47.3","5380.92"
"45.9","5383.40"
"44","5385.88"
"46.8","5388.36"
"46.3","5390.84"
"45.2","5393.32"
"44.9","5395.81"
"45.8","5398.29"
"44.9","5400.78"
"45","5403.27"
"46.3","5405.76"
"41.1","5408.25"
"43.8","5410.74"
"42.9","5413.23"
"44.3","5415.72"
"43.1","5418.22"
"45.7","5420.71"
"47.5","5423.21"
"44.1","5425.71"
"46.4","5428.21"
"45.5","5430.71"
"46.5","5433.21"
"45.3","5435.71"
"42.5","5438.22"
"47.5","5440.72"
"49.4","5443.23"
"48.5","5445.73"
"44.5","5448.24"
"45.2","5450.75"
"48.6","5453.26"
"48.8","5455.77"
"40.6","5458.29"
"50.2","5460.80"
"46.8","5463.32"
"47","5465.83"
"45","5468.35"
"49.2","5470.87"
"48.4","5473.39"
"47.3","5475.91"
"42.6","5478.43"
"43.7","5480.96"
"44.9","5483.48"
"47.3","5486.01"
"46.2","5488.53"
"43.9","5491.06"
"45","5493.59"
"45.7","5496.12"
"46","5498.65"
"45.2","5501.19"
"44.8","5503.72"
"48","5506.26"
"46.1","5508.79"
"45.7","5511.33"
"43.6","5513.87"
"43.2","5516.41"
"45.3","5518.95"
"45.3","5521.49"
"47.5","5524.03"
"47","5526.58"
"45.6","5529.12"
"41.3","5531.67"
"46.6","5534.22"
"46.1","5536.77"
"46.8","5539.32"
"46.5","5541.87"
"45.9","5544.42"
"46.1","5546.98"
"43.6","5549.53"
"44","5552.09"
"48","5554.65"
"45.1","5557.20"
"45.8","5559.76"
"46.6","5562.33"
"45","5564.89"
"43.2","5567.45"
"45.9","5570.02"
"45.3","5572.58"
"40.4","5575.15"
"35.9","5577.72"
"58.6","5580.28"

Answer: -0.03 mag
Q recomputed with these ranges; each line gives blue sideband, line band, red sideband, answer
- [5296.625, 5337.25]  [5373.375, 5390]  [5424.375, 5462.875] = 0.01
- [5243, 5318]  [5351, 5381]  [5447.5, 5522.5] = -0.01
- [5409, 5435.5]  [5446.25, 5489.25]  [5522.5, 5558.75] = -0.03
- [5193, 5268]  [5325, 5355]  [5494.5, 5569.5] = 0.01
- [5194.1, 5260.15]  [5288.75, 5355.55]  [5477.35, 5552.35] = -0.02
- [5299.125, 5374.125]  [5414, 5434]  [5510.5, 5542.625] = 0.00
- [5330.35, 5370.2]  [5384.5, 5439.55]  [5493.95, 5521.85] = 0.01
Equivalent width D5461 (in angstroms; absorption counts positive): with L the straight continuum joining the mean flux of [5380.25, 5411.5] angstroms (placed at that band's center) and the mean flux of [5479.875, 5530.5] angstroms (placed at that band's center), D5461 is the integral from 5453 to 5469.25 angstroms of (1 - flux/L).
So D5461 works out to -0.5 angstroms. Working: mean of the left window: 45.2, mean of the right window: 45.5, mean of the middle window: 46.6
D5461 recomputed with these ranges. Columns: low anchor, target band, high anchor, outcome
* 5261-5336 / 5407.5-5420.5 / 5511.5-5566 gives 0.6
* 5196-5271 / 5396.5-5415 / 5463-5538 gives 0.4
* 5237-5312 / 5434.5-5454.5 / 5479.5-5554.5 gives -0.5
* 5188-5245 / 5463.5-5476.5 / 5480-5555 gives -0.6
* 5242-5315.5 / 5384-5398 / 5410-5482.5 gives 0.1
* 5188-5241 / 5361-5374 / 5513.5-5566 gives -0.2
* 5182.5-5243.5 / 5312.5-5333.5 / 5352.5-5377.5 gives 0.2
